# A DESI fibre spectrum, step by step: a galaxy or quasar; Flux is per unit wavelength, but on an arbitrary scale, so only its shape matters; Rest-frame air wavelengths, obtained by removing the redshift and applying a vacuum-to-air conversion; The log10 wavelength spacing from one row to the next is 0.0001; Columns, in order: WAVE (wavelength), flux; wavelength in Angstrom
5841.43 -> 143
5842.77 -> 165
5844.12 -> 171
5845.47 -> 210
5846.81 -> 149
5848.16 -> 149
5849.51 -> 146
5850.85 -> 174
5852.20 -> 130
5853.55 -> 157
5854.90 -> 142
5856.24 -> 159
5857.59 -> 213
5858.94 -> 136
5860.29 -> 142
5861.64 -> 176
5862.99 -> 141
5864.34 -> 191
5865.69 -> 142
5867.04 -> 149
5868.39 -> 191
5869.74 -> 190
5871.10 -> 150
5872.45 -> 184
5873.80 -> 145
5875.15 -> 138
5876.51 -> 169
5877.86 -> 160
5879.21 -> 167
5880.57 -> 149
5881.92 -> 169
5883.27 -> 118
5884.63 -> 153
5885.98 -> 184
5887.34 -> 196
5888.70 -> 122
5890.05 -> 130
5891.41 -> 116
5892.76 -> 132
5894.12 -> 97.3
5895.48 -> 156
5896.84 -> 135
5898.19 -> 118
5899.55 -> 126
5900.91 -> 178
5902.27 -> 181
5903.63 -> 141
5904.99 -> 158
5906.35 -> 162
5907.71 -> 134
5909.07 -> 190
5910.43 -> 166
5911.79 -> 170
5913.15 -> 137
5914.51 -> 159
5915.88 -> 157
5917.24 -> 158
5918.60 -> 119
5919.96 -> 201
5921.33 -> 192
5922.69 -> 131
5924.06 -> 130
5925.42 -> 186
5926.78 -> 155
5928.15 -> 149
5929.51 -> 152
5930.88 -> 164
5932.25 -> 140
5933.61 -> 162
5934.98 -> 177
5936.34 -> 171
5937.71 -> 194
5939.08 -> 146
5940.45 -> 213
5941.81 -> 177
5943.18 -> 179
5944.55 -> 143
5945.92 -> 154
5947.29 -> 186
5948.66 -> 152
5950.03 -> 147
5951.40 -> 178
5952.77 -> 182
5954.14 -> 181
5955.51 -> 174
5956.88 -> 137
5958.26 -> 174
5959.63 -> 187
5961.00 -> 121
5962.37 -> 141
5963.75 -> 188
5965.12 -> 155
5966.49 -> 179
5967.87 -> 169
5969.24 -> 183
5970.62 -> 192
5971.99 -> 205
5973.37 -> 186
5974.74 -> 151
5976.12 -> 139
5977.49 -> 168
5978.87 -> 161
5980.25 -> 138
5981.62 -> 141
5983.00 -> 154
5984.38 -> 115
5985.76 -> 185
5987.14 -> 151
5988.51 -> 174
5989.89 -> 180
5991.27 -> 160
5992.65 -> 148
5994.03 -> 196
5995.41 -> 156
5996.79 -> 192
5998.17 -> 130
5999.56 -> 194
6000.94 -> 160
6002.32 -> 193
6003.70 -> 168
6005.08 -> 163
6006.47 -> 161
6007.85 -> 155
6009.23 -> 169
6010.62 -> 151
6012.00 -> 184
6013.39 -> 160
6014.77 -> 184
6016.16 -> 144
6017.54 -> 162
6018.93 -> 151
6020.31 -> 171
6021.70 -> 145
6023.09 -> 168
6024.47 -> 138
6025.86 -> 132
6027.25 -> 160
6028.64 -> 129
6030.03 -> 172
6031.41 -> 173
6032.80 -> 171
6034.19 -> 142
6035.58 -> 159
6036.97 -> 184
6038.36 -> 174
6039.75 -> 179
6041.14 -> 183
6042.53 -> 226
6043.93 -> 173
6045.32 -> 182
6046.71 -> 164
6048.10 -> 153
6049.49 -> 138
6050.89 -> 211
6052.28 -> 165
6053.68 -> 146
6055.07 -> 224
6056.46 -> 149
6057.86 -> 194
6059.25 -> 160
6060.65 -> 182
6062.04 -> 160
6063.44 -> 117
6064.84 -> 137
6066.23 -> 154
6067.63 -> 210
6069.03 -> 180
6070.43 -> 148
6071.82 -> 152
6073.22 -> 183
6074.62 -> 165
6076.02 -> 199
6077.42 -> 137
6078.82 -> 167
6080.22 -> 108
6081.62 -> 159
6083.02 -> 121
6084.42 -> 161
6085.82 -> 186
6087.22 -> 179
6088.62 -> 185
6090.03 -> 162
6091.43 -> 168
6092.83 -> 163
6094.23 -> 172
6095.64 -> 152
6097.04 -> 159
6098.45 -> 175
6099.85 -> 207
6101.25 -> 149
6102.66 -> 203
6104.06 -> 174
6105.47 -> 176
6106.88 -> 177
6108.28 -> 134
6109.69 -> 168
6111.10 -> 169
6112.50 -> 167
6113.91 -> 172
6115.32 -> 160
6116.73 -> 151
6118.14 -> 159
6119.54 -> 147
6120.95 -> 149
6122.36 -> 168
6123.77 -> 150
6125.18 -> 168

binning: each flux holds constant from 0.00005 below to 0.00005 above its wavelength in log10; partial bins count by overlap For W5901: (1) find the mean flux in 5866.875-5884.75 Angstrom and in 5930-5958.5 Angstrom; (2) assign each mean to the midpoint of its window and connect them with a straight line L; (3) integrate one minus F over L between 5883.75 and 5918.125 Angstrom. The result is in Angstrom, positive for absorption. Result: 2.7 Angstrom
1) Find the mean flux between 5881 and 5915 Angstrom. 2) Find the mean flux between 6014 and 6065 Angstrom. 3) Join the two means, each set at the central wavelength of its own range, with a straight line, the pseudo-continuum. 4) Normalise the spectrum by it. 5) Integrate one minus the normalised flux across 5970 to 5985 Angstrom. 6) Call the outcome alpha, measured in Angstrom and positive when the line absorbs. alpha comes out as -0.1 Angstrom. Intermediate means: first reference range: 149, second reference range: 165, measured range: 159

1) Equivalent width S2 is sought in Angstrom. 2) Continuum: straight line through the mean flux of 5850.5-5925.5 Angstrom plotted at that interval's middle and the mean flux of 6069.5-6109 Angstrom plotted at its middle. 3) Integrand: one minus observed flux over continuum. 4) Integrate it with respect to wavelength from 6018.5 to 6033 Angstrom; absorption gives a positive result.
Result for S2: 0.6 Angstrom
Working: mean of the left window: 155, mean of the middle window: 155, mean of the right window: 165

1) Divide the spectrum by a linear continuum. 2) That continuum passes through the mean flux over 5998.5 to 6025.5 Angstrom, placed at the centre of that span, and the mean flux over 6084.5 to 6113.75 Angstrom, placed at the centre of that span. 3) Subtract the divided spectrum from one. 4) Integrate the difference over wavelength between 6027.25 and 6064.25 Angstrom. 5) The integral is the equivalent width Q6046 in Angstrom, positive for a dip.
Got -0.7 Angstrom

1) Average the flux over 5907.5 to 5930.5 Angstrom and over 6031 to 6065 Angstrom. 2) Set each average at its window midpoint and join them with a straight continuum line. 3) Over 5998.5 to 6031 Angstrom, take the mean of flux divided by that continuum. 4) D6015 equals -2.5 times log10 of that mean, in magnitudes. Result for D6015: 0.040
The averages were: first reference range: 159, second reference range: 170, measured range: 161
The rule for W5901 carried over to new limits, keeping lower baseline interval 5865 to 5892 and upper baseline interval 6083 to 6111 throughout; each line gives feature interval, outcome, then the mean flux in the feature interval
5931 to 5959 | -1.39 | 168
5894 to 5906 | 0.88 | 146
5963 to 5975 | -1.31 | 179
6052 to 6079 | 0.21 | 166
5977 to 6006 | 0.01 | 163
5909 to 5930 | 0.01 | 159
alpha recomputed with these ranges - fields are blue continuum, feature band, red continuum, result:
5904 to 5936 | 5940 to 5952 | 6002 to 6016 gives -0.59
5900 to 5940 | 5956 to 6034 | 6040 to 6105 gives 0.88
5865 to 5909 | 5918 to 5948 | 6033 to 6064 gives -1.39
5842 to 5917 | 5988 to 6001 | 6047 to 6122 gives -0.68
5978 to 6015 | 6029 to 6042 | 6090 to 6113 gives -0.37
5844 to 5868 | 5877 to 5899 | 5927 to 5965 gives 2.42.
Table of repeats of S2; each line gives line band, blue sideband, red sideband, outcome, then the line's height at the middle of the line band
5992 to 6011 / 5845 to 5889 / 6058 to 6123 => -0.54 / 163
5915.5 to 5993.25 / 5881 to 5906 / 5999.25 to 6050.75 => -4.61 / 155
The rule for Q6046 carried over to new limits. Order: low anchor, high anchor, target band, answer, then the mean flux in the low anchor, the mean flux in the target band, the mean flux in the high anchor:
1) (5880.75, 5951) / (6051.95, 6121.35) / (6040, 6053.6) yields -1.1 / 156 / 176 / 165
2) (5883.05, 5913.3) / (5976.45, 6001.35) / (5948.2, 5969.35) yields -1.1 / 148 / 165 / 161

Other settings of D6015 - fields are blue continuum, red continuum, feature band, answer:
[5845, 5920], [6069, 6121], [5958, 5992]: -0.03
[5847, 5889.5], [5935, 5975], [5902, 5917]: 0.04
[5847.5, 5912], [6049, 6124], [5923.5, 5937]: -0.01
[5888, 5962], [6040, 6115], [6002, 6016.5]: -0.02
